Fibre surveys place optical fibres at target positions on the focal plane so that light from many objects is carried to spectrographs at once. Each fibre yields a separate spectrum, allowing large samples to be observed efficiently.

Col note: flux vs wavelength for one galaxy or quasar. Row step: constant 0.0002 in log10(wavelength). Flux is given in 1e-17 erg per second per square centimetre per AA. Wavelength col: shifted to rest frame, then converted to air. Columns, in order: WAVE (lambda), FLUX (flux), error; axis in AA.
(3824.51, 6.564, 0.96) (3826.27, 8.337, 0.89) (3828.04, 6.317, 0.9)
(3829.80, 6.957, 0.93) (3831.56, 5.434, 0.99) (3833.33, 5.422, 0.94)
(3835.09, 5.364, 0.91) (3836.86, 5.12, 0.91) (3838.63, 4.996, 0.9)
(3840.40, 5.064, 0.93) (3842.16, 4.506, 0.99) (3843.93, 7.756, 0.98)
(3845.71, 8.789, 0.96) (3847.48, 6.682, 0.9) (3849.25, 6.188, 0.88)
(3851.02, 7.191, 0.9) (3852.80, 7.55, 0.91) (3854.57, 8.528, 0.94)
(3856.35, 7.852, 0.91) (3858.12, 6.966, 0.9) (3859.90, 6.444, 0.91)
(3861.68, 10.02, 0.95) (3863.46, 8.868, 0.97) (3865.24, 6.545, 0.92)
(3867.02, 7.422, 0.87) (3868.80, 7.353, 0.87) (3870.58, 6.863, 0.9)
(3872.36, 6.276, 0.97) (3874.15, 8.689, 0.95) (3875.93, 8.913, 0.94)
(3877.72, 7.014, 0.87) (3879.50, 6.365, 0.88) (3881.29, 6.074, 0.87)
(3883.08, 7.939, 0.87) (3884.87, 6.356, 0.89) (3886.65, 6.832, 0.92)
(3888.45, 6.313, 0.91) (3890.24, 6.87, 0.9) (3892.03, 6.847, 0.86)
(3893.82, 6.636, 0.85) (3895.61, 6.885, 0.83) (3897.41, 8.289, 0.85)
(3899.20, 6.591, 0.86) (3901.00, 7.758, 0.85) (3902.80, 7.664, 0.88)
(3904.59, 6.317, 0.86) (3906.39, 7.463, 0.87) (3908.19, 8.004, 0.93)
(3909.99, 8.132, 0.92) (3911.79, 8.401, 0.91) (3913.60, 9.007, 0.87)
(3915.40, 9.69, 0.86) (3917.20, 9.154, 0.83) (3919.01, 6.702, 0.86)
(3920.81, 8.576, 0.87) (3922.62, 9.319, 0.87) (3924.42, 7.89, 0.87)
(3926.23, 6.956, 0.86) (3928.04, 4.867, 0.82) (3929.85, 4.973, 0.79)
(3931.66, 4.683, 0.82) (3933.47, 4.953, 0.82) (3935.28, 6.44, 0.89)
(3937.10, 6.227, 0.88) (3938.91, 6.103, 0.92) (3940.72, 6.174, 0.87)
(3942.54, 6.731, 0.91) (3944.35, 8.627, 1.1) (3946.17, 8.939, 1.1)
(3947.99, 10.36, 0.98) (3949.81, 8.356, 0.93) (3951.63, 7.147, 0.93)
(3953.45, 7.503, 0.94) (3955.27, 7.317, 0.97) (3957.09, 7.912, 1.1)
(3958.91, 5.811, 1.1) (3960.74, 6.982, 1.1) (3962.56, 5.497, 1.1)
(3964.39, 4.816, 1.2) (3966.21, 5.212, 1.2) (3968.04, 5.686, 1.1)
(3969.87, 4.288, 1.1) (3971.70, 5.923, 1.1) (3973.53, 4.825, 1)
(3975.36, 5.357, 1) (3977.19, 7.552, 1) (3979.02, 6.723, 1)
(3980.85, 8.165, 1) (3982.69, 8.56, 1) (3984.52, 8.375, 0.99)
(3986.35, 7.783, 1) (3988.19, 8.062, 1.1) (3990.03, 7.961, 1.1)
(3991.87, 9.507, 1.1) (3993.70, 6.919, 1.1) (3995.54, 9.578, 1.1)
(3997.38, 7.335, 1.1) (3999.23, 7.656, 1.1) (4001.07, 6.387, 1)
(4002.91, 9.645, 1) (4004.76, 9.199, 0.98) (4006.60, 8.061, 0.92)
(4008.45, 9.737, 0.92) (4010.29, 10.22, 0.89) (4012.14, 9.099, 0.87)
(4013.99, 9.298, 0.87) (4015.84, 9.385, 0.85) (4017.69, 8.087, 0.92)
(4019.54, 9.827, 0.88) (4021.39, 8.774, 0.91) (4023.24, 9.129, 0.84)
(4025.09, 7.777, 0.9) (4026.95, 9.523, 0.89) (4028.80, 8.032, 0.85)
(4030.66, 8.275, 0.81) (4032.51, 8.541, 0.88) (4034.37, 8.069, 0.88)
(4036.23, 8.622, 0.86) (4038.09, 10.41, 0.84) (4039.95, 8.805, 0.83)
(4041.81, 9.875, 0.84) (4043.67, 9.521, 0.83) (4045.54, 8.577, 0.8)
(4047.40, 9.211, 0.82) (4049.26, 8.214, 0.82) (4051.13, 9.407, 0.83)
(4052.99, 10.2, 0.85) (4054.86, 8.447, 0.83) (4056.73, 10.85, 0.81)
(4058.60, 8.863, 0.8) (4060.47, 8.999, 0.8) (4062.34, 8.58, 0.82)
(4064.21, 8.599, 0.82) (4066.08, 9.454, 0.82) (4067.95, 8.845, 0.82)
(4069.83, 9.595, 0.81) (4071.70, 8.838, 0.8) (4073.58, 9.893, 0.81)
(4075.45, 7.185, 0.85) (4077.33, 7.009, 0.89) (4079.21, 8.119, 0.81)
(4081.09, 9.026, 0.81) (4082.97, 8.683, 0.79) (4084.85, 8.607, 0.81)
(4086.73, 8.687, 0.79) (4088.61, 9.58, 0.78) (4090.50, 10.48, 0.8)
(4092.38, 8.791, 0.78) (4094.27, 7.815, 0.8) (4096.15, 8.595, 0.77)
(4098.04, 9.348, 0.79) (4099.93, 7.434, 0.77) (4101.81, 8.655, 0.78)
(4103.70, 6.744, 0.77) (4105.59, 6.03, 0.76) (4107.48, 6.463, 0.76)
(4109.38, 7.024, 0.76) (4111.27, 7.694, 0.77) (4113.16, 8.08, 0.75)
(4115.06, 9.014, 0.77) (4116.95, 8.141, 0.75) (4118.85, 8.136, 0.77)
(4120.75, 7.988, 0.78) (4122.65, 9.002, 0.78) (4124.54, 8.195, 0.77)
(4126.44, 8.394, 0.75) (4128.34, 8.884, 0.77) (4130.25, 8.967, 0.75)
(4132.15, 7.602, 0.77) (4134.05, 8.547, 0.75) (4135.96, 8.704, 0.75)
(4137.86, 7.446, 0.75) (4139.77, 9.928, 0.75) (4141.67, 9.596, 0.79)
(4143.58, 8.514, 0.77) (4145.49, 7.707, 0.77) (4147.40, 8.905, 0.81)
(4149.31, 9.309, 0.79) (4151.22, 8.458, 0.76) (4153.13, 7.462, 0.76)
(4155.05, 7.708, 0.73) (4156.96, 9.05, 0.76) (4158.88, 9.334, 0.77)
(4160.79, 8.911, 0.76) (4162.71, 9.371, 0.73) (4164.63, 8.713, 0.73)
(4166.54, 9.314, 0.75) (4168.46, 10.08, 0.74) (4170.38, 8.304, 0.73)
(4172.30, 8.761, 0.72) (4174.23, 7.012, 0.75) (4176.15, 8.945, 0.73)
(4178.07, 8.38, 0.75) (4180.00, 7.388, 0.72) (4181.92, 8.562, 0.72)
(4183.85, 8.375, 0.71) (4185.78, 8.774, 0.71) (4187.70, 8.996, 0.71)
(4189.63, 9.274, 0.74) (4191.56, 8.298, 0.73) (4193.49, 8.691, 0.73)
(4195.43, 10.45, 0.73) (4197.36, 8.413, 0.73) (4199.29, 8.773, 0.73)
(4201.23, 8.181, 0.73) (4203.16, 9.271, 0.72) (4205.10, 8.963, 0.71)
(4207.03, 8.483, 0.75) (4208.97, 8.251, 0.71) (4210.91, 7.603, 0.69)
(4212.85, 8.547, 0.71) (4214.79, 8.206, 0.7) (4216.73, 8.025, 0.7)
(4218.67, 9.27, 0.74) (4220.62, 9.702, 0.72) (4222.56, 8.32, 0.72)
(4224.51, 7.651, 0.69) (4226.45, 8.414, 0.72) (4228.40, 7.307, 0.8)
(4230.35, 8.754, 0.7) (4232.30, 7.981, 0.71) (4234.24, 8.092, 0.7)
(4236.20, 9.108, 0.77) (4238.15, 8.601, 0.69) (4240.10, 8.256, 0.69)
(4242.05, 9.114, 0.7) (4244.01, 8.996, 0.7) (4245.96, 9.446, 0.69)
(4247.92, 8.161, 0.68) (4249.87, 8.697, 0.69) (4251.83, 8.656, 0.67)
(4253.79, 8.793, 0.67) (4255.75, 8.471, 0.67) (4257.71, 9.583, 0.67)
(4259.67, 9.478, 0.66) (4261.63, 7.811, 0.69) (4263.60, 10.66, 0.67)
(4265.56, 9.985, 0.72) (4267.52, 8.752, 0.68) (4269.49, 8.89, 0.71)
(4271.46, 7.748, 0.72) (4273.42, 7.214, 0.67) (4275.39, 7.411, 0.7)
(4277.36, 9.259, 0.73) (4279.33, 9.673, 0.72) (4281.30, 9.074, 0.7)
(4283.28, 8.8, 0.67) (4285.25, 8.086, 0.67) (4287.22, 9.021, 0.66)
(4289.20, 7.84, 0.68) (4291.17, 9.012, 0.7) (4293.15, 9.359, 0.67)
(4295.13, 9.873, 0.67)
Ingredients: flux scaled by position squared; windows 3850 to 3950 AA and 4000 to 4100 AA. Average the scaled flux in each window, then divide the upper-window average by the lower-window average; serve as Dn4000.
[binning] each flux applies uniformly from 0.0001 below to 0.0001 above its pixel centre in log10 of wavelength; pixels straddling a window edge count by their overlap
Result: 1.30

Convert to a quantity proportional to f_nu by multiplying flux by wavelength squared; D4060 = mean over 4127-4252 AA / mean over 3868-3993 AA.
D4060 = 1.37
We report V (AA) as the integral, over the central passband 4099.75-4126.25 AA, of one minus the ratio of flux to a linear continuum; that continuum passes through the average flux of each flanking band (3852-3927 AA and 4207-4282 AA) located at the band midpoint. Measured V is 1.5 AA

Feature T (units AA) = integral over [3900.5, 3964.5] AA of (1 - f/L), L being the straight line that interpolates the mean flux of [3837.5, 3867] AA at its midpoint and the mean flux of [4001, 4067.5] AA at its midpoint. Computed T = 5.3 AA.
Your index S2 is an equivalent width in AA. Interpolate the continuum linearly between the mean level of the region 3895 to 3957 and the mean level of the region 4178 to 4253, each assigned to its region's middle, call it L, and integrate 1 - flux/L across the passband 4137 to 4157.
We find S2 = -0.6 AA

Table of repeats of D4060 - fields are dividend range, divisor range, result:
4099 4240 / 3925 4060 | 1.17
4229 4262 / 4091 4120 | 1.18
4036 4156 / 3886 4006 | 1.28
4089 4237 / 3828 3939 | 1.38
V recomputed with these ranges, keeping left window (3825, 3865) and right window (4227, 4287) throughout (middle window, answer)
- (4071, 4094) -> -2.3 AA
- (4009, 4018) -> -2.0 AA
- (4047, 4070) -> -4.0 AA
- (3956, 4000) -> 3.0 AA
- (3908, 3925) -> -3.2 AA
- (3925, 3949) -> 2.0 AA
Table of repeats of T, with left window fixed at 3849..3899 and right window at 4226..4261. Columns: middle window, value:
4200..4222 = -0.1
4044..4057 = -2.1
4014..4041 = -3.3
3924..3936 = 2.8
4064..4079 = -1.2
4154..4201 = -1.8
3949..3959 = 0.2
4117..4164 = -1.7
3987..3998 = -0.7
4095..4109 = 0.9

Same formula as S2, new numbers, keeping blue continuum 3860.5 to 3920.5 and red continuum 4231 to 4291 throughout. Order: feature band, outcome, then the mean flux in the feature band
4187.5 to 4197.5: -0.67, 9.07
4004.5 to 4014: -1.63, 9.27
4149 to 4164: -0.51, 8.67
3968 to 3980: 3.10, 5.79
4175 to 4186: 0.15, 8.35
